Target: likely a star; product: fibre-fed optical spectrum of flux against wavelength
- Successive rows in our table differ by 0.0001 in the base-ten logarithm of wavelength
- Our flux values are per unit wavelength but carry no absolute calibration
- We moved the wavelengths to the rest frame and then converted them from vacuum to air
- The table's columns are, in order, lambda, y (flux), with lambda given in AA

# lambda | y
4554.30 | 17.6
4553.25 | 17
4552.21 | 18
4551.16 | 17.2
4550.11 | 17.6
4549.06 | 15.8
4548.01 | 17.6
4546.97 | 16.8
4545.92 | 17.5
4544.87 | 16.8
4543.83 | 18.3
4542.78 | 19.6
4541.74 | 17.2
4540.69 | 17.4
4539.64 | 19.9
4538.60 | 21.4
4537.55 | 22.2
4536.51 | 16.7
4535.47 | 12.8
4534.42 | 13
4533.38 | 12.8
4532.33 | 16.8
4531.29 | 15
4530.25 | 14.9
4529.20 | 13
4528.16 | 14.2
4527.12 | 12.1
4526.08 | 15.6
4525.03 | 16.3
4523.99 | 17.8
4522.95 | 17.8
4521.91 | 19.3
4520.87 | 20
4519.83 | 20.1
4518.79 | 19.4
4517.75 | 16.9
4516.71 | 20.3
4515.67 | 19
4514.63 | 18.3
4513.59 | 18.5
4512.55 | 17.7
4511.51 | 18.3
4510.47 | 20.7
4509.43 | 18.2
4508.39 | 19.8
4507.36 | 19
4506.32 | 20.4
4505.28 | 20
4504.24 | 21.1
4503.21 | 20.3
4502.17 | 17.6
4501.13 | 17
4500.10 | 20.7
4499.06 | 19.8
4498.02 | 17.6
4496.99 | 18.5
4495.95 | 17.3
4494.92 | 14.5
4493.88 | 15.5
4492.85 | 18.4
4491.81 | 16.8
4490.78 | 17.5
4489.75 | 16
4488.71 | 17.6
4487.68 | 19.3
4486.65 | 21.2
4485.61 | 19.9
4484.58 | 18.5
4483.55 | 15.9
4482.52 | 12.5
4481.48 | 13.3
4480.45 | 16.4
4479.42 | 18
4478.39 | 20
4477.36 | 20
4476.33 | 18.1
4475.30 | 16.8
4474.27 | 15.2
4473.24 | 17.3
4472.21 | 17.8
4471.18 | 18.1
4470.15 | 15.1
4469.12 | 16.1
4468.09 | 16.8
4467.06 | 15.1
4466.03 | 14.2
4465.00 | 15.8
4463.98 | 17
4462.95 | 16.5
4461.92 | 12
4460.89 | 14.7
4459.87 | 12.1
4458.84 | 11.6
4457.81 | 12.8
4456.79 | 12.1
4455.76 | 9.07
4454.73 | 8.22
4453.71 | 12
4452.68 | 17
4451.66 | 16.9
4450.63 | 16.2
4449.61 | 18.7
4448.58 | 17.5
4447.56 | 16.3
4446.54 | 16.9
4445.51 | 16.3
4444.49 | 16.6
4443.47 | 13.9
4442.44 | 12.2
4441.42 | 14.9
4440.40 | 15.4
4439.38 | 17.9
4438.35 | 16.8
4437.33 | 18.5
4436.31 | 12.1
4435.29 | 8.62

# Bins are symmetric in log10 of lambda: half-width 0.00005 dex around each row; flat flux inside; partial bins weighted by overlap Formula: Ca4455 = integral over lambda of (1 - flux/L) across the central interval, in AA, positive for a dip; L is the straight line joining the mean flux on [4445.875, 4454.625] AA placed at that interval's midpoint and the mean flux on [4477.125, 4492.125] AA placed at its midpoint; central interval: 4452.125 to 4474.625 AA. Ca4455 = 3.0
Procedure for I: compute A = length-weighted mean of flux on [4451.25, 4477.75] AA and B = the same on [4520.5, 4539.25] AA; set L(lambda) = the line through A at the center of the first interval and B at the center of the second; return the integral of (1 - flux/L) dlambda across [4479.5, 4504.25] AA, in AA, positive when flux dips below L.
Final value -3.4 AA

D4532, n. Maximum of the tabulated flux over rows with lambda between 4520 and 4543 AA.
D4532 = 22.2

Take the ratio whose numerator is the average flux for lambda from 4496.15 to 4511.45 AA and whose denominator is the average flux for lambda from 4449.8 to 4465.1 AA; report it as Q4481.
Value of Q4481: 1.4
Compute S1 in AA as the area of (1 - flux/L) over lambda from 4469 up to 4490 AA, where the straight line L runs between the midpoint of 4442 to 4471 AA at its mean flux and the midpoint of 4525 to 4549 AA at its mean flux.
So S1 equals -3.0 AA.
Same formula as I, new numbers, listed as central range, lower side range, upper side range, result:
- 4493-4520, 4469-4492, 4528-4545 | -2.7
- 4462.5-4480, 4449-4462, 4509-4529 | -2.9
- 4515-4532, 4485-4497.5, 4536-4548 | 1.1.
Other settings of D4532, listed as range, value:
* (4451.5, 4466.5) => 17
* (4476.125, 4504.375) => 21.2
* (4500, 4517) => 21.1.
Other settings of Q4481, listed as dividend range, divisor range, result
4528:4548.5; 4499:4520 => 0.87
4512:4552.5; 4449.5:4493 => 1.08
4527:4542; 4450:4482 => 1.05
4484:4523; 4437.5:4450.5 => 1.15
